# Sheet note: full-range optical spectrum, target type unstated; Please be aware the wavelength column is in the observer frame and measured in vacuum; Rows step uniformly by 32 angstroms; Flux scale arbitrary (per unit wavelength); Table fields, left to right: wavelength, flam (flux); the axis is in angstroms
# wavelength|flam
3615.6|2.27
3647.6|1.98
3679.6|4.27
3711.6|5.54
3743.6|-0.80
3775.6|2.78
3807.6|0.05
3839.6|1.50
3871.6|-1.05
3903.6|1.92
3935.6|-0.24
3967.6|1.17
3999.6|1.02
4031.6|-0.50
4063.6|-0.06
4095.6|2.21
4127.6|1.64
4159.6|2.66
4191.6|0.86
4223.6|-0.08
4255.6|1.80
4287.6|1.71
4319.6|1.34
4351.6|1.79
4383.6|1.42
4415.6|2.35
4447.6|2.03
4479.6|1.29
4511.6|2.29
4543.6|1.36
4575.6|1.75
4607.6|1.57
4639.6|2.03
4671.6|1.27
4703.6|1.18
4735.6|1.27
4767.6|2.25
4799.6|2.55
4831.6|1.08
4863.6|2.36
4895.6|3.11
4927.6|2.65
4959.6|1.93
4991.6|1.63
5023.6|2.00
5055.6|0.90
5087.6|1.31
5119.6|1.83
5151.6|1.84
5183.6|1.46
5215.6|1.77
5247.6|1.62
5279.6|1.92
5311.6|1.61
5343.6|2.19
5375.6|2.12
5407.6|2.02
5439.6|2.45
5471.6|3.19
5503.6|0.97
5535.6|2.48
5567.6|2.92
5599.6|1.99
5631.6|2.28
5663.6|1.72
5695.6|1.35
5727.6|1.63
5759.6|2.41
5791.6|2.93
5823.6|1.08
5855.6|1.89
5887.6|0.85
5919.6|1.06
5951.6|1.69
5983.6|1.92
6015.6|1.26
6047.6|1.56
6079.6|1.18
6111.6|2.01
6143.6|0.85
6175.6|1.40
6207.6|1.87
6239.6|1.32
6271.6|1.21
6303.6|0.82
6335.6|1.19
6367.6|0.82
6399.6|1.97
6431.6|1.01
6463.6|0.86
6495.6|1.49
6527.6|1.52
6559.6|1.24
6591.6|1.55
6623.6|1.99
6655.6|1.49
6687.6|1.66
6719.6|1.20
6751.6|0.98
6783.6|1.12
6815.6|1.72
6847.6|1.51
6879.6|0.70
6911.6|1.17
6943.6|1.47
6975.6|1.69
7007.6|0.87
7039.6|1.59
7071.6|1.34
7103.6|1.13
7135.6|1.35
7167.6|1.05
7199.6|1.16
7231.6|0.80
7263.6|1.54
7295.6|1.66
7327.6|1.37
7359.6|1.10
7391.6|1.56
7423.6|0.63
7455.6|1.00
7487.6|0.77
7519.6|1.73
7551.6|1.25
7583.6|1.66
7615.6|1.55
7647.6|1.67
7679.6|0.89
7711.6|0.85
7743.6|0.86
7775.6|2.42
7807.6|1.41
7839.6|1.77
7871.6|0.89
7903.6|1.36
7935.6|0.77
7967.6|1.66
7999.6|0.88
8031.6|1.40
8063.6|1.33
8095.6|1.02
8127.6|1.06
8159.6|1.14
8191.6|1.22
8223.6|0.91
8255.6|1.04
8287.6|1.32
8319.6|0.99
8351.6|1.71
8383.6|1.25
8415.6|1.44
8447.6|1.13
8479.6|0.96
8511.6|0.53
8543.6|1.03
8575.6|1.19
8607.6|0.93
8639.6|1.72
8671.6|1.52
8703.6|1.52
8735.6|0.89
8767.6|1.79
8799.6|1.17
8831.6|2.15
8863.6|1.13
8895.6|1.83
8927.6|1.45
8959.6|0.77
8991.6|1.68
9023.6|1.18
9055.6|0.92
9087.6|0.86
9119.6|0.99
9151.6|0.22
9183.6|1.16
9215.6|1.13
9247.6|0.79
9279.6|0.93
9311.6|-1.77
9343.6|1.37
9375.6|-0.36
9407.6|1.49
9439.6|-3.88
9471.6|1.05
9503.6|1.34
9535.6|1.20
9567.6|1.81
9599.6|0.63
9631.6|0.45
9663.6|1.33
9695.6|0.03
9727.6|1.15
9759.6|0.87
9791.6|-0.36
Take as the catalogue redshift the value 0.183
